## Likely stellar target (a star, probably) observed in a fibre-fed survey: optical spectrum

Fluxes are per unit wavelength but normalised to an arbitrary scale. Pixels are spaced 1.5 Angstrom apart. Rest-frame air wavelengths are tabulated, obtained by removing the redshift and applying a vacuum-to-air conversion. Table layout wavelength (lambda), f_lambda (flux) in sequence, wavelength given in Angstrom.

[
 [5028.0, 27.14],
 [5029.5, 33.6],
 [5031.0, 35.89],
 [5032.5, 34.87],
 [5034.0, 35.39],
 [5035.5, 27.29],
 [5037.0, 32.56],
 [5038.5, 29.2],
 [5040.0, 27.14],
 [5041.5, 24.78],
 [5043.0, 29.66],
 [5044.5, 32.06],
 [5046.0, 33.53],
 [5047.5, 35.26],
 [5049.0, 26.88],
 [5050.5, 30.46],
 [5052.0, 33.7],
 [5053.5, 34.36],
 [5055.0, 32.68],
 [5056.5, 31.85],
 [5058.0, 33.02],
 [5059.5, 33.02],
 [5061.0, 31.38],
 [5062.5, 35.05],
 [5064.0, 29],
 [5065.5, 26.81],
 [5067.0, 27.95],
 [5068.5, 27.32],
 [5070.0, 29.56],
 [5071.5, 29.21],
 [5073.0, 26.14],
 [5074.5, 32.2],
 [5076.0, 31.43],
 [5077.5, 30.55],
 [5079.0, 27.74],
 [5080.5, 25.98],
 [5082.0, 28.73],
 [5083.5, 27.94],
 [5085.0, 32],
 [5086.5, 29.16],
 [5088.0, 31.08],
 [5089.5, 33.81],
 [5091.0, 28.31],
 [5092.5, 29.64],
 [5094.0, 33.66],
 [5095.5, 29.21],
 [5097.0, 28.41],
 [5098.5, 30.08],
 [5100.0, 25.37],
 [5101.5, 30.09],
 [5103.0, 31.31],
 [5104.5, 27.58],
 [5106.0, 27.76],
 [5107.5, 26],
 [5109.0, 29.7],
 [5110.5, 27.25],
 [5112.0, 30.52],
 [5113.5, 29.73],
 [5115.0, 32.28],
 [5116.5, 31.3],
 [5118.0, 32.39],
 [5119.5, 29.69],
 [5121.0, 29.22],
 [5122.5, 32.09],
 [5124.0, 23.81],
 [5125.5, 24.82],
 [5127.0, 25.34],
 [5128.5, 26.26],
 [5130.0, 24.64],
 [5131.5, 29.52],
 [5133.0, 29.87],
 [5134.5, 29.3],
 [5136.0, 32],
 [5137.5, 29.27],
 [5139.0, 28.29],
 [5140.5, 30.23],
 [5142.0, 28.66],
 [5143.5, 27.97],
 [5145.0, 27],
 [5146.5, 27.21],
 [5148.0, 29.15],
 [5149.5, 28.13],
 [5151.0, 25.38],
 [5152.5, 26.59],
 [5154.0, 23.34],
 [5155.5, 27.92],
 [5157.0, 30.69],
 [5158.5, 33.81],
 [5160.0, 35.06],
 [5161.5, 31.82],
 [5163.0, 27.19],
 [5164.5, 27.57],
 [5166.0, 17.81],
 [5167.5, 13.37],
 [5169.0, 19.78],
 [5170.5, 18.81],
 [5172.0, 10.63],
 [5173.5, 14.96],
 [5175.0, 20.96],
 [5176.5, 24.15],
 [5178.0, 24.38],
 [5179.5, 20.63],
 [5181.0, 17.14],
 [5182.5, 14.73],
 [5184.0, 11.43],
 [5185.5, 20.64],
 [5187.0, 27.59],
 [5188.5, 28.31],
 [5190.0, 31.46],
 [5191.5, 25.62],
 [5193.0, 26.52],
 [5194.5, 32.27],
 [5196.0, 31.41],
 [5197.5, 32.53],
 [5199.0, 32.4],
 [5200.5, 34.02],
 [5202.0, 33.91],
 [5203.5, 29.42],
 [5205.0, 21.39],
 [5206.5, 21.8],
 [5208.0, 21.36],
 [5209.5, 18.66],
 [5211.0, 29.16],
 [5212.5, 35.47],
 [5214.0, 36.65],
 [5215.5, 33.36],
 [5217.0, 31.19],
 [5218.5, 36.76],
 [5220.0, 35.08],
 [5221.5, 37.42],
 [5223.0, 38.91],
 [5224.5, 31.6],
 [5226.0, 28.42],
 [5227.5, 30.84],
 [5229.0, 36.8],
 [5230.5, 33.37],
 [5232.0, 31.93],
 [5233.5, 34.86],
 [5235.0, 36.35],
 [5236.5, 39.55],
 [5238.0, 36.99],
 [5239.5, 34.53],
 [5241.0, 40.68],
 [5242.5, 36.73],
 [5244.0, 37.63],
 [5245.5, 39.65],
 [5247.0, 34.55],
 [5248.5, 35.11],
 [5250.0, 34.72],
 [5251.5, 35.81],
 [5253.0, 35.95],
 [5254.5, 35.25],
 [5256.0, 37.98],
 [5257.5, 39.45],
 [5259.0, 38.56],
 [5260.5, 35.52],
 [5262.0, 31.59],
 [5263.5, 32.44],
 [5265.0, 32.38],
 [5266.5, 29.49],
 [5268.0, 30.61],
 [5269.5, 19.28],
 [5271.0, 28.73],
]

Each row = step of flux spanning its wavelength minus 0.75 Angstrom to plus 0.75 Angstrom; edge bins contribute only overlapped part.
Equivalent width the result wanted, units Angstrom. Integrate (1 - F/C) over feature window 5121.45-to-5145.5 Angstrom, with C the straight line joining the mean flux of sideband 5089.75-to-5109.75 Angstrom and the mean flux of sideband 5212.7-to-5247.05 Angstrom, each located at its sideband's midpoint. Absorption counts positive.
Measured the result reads 2.09 Angstrom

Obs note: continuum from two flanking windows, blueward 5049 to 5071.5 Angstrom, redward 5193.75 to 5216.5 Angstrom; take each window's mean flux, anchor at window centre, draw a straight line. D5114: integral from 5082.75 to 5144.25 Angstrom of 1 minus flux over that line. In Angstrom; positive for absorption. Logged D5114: 2.6 Angstrom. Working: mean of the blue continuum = 30.9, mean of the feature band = 29.2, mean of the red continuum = 29.6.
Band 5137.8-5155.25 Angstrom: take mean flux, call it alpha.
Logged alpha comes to 27.5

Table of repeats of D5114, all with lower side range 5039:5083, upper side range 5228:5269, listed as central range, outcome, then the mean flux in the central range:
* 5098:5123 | 1.6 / 29.5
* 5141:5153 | 1.8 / 27.6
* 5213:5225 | -0.2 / 35.2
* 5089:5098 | 0.2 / 30.4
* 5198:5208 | 1.7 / 28.4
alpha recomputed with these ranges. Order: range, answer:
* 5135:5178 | 25.6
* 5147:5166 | 28.4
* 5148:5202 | 25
